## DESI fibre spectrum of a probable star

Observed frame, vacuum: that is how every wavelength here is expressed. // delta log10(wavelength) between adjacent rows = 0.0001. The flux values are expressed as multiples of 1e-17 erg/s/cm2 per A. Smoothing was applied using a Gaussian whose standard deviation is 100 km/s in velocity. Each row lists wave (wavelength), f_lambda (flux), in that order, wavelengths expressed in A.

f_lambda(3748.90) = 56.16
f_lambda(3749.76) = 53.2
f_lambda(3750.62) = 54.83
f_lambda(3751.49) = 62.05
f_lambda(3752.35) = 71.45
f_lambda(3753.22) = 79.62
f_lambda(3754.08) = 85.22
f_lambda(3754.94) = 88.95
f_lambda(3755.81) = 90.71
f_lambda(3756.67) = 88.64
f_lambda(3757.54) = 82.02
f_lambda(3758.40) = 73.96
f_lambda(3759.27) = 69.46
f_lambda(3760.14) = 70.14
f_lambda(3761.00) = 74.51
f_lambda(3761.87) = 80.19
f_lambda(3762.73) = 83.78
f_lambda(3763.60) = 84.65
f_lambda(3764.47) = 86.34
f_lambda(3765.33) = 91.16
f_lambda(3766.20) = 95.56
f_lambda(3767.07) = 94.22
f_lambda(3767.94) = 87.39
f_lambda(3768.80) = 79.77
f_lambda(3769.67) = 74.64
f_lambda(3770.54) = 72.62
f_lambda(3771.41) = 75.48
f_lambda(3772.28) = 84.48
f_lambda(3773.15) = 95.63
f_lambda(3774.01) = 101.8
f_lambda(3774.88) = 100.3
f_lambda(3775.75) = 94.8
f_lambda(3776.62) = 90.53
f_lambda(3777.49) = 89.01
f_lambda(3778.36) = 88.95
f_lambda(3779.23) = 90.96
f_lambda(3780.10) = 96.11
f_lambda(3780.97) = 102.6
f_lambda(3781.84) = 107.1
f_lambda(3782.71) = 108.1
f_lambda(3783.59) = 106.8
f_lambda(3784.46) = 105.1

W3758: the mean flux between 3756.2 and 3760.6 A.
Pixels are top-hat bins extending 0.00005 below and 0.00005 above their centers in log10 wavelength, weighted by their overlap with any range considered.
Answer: 77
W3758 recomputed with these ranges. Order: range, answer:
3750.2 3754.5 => 70.6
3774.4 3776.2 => 97.5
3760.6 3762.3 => 77.4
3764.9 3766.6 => 93.3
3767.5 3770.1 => 80.7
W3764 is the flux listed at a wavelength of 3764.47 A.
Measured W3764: 86.34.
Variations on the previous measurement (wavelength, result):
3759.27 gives 69.46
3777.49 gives 89.01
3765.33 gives 91.16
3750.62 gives 54.83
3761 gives 74.51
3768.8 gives 79.77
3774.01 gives 101.8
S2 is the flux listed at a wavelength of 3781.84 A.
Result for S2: 107.1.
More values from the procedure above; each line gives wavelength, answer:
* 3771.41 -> 75.48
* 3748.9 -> 56.16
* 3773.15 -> 95.63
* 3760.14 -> 70.14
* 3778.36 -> 88.95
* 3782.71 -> 108.1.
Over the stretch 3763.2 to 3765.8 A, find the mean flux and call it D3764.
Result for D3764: 87.5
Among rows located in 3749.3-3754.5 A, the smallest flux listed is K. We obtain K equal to 53.2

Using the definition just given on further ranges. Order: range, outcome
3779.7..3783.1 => 96.11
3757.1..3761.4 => 69.46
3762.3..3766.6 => 83.78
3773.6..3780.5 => 88.95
